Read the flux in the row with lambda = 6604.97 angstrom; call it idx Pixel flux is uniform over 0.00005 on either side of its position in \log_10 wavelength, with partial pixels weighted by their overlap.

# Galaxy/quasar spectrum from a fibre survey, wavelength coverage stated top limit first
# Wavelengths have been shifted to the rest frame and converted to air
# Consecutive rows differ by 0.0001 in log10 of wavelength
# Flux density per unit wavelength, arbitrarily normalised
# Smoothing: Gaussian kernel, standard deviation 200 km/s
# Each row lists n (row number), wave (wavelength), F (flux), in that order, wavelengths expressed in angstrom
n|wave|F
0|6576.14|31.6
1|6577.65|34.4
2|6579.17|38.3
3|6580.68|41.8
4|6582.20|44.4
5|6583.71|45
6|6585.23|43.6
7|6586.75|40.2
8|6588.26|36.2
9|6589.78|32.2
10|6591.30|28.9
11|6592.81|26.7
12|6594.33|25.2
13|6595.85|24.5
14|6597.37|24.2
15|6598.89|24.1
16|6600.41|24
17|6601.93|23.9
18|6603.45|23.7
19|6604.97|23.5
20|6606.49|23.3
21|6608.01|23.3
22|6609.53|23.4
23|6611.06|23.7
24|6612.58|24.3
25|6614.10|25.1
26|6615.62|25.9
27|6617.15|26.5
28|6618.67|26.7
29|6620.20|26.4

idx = 23.5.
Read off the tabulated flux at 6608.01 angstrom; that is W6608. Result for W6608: 23.3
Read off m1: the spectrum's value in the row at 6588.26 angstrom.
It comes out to 36.2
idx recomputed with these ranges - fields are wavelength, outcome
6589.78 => 32.2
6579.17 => 38.3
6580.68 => 41.8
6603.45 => 23.7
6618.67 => 26.7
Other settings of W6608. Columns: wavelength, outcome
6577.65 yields 34.4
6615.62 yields 25.9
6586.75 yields 40.2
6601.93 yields 23.9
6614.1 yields 25.1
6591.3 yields 28.9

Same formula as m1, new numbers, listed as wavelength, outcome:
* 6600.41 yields 24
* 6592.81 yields 26.7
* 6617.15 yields 26.5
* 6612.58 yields 24.3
